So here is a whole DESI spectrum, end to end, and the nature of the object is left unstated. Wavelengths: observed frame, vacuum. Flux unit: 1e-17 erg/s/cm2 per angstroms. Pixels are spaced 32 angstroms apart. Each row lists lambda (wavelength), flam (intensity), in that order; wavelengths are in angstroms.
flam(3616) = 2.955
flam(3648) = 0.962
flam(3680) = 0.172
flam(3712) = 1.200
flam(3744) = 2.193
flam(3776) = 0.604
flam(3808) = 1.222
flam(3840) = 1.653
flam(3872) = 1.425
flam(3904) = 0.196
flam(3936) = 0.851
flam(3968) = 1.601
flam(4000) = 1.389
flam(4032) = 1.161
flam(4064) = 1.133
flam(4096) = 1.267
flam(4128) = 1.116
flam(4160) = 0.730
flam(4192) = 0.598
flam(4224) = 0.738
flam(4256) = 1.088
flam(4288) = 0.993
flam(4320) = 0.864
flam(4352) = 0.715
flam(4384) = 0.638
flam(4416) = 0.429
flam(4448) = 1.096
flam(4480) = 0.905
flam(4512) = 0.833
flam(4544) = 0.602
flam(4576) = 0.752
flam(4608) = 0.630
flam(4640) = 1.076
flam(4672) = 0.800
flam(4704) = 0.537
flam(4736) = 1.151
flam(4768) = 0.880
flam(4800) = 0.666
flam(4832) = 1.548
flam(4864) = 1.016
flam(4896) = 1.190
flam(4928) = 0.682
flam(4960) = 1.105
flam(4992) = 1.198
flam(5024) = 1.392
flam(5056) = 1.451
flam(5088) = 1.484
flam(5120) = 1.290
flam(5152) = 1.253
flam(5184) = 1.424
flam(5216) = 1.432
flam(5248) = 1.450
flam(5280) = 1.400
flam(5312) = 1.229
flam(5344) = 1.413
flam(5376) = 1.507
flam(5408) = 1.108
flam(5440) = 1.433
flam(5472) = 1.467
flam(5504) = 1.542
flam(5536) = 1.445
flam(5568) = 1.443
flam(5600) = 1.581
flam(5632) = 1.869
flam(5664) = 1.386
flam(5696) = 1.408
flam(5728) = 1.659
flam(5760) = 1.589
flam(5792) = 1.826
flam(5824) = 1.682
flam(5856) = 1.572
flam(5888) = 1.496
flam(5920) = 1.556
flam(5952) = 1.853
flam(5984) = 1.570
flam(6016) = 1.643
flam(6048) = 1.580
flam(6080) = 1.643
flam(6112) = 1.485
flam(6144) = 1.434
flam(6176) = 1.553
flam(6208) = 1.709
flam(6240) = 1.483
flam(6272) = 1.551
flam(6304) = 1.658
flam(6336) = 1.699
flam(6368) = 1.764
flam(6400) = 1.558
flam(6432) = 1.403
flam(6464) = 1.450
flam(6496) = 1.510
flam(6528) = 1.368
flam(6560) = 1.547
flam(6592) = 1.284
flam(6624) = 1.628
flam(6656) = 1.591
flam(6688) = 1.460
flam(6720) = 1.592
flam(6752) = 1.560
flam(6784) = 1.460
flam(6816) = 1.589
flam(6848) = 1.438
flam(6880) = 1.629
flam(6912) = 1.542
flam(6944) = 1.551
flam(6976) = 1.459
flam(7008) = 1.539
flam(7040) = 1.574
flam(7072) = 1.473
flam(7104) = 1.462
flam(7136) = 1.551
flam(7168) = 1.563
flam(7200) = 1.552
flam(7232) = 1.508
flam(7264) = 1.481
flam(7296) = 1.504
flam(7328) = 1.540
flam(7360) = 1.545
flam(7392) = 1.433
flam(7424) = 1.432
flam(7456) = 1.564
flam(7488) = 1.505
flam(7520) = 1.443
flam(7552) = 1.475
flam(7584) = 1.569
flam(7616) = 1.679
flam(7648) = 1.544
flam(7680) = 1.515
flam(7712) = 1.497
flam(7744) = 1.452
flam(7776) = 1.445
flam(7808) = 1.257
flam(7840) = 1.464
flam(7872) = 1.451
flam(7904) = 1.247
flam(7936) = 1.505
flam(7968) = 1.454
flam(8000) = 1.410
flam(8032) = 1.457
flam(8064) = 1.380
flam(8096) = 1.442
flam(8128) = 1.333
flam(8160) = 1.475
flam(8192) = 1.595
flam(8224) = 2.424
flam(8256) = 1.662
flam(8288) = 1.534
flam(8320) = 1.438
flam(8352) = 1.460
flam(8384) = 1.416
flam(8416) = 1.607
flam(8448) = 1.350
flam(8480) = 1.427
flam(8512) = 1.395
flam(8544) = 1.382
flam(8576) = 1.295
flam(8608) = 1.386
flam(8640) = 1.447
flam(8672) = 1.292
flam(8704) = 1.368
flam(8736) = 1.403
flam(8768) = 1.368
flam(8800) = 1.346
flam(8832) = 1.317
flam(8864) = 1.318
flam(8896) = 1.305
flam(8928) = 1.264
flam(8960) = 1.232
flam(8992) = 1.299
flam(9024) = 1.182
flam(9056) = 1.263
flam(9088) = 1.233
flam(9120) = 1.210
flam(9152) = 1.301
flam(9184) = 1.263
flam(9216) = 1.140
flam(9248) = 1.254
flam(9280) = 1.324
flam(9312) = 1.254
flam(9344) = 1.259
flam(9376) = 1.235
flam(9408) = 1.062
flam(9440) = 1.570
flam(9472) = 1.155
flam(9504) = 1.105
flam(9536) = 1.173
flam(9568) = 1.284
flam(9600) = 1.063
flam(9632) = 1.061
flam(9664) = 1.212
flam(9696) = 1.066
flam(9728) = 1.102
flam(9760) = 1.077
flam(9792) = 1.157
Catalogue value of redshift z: 0.252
